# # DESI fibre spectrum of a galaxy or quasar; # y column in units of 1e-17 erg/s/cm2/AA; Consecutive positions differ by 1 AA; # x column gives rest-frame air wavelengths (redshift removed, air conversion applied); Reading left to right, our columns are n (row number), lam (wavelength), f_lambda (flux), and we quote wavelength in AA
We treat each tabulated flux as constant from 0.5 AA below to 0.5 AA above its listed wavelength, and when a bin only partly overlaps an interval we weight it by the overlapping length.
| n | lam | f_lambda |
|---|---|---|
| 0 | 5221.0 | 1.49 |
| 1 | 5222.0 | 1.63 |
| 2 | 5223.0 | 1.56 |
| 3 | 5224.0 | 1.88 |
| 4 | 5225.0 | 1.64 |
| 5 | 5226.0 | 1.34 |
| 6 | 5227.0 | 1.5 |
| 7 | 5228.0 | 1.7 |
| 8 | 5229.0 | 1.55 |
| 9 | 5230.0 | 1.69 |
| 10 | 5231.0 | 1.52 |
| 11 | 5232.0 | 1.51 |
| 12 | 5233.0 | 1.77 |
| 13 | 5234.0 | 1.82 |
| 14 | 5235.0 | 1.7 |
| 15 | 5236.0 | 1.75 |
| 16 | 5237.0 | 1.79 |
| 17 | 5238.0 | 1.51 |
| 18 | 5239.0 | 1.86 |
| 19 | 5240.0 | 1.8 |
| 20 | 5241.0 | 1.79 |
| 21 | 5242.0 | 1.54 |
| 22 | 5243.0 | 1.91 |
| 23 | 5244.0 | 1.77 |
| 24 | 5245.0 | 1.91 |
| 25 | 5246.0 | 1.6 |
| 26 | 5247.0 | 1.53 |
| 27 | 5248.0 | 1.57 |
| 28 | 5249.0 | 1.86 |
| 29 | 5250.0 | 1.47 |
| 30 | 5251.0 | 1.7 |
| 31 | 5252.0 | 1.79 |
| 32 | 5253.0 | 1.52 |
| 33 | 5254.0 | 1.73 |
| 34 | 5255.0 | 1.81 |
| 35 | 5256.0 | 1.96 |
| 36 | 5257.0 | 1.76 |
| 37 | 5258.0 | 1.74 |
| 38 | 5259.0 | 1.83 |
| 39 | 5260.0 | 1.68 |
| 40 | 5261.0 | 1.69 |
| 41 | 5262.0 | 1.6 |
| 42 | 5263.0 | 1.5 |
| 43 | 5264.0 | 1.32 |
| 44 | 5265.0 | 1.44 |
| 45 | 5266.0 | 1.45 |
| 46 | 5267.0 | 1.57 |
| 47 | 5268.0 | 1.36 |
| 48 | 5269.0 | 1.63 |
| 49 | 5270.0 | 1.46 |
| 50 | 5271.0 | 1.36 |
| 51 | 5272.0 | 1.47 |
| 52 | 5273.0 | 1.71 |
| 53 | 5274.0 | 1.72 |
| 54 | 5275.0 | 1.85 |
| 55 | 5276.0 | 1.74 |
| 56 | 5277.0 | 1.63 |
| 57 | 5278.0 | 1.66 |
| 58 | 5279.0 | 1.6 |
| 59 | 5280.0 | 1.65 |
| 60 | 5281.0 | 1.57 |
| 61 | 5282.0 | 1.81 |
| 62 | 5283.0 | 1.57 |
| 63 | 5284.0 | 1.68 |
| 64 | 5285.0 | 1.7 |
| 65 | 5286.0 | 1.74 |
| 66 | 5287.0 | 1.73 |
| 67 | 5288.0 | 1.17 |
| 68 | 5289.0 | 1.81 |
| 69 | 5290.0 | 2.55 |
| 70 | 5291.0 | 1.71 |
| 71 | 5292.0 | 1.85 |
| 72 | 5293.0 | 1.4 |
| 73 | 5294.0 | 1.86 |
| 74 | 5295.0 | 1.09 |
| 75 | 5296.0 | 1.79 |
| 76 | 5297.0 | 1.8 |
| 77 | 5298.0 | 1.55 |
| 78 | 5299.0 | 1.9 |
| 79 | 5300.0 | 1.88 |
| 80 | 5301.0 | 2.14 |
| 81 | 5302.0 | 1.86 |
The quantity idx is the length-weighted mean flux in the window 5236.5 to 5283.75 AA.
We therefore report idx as 1.66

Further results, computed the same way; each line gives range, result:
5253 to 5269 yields 1.63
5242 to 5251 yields 1.69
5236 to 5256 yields 1.72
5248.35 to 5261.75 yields 1.73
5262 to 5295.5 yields 1.62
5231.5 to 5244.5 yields 1.73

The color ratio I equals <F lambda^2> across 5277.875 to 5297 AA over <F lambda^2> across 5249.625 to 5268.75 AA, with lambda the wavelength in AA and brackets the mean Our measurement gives 1.0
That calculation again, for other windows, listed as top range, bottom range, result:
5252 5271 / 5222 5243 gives 0.98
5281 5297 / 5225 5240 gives 1.05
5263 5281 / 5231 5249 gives 0.92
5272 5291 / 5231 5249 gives 1.01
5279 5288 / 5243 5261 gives 0.97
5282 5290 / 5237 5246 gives 0.98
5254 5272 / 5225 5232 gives 1.04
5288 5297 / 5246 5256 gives 1.05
